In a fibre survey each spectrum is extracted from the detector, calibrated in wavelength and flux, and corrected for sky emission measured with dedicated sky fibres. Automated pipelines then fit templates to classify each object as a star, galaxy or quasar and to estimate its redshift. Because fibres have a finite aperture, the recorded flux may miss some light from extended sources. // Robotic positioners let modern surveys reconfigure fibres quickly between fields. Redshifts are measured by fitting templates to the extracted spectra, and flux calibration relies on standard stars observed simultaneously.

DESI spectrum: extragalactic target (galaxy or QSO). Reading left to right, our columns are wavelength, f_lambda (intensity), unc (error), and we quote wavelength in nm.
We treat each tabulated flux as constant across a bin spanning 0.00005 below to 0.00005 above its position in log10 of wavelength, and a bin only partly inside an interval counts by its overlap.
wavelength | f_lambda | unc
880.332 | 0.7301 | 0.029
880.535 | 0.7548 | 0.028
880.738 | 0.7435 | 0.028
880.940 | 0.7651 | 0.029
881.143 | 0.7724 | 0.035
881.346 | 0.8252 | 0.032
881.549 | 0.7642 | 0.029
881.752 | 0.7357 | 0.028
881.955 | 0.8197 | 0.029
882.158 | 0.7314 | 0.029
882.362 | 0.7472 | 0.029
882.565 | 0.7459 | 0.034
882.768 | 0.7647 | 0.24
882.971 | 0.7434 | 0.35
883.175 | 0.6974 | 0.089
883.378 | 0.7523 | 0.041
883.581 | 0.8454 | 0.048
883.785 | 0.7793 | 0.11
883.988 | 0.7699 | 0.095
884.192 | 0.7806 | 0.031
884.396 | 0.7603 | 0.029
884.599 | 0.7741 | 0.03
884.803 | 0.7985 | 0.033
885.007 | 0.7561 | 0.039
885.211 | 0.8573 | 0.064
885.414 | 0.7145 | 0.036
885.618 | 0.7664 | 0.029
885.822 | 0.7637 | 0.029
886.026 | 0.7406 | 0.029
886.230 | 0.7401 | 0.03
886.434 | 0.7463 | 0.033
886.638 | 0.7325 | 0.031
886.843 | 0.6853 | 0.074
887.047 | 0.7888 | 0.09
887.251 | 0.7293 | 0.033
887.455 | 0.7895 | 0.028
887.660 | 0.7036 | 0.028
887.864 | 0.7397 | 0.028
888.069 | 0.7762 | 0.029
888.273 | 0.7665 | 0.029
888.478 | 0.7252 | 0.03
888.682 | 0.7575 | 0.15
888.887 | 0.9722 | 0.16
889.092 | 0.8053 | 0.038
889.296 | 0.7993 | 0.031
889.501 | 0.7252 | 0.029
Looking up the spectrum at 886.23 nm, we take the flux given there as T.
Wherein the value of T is 0.7401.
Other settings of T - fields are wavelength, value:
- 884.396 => 0.7603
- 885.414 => 0.7145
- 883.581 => 0.8454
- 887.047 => 0.7888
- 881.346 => 0.8252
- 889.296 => 0.7993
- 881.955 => 0.8197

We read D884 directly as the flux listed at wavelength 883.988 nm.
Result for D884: 0.7699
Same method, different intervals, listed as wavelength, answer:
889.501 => 0.7252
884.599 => 0.7741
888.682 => 0.7575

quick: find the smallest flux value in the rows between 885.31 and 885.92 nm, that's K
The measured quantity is 0.7145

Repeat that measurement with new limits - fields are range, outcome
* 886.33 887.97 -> 0.6853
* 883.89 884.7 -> 0.7603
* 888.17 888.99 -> 0.7252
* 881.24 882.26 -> 0.7314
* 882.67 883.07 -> 0.7434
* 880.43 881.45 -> 0.7435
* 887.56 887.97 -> 0.7036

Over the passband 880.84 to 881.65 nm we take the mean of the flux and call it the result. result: 0.782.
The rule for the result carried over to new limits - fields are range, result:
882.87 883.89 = 0.764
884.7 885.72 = 0.779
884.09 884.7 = 0.772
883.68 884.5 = 0.773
